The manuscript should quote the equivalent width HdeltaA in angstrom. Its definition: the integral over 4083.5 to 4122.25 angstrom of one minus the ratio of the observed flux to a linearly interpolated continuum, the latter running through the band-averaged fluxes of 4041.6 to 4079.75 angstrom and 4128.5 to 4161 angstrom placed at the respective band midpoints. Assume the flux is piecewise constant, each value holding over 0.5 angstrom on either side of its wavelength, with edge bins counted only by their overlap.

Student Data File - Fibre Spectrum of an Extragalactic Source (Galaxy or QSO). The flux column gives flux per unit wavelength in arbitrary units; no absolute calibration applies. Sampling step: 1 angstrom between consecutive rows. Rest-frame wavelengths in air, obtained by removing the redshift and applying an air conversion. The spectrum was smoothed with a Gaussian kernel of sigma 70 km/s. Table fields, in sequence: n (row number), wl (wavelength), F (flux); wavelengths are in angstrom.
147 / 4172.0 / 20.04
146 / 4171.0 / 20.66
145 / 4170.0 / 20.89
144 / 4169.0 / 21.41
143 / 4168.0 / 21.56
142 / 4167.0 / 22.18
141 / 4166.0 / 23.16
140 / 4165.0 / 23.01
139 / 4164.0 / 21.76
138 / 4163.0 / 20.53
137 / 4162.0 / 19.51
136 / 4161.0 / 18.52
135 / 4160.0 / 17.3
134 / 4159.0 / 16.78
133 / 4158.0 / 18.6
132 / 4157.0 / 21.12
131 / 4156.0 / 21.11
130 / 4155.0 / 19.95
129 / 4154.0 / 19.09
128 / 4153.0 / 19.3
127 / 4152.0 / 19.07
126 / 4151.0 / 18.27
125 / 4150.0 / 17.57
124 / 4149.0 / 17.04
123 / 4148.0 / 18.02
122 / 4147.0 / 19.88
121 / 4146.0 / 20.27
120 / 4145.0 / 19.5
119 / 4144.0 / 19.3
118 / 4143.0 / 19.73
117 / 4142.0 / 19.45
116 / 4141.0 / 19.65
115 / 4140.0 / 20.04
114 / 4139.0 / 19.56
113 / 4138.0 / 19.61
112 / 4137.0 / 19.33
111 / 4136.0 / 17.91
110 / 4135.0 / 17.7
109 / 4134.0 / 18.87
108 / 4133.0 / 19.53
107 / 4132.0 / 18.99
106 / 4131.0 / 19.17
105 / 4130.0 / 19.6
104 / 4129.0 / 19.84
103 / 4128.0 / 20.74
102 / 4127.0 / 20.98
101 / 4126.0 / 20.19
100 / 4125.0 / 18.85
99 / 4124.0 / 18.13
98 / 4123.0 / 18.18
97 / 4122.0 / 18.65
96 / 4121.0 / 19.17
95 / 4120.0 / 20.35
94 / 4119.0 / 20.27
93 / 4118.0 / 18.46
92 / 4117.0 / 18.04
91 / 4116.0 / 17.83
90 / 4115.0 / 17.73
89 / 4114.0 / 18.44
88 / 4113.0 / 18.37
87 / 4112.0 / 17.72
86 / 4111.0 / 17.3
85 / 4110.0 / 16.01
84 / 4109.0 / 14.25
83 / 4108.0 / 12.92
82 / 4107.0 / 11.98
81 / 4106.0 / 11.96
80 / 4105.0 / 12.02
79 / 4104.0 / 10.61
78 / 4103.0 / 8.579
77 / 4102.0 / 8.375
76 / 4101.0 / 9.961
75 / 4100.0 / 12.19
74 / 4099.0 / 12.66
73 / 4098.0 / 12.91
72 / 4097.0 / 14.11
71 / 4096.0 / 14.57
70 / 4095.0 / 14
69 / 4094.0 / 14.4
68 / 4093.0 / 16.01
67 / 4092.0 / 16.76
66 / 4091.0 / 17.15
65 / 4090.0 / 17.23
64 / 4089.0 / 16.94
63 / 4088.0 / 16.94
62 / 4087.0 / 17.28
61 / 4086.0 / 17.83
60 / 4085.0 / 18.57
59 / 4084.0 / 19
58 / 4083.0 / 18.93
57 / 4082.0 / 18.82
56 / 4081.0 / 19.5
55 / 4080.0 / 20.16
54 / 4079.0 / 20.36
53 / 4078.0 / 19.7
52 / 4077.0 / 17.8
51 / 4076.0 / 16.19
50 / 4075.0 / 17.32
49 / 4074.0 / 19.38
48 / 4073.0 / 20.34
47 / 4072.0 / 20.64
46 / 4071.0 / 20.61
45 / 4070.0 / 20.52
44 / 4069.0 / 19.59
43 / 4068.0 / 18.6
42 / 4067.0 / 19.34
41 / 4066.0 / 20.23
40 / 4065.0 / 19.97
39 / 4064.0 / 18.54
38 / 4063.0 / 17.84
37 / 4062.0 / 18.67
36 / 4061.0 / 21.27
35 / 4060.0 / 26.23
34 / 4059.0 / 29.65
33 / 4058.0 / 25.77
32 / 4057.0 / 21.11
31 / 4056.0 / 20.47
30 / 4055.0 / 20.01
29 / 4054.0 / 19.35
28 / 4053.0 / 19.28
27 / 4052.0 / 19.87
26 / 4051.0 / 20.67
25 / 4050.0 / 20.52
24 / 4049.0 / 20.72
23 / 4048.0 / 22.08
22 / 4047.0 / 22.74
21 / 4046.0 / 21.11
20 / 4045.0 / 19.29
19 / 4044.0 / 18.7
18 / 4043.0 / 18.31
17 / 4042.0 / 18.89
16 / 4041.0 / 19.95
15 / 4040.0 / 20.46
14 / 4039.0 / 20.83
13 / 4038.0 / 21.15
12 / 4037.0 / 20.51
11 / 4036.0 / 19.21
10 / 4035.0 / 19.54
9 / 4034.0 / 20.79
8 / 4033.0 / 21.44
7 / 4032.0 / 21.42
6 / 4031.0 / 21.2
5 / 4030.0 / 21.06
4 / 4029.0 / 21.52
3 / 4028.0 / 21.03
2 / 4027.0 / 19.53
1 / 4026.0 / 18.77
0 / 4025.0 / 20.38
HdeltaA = 8.1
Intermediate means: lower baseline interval 20.3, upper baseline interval 19.1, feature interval 15.6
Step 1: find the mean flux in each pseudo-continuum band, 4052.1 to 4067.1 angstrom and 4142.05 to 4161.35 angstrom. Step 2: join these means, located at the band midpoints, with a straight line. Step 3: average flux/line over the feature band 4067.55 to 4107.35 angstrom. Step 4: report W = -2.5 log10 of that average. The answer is 0.25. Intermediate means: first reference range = 21.2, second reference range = 19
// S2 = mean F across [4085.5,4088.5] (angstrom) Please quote 17.3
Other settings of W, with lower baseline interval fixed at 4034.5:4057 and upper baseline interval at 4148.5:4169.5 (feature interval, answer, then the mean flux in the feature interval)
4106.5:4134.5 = 0.098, 18.2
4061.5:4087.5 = 0.057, 19.1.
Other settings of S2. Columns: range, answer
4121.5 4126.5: 18.8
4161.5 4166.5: 21.6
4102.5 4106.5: 10.8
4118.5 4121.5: 19.9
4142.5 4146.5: 19.7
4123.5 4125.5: 18.5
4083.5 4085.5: 18.8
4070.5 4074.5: 20.2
